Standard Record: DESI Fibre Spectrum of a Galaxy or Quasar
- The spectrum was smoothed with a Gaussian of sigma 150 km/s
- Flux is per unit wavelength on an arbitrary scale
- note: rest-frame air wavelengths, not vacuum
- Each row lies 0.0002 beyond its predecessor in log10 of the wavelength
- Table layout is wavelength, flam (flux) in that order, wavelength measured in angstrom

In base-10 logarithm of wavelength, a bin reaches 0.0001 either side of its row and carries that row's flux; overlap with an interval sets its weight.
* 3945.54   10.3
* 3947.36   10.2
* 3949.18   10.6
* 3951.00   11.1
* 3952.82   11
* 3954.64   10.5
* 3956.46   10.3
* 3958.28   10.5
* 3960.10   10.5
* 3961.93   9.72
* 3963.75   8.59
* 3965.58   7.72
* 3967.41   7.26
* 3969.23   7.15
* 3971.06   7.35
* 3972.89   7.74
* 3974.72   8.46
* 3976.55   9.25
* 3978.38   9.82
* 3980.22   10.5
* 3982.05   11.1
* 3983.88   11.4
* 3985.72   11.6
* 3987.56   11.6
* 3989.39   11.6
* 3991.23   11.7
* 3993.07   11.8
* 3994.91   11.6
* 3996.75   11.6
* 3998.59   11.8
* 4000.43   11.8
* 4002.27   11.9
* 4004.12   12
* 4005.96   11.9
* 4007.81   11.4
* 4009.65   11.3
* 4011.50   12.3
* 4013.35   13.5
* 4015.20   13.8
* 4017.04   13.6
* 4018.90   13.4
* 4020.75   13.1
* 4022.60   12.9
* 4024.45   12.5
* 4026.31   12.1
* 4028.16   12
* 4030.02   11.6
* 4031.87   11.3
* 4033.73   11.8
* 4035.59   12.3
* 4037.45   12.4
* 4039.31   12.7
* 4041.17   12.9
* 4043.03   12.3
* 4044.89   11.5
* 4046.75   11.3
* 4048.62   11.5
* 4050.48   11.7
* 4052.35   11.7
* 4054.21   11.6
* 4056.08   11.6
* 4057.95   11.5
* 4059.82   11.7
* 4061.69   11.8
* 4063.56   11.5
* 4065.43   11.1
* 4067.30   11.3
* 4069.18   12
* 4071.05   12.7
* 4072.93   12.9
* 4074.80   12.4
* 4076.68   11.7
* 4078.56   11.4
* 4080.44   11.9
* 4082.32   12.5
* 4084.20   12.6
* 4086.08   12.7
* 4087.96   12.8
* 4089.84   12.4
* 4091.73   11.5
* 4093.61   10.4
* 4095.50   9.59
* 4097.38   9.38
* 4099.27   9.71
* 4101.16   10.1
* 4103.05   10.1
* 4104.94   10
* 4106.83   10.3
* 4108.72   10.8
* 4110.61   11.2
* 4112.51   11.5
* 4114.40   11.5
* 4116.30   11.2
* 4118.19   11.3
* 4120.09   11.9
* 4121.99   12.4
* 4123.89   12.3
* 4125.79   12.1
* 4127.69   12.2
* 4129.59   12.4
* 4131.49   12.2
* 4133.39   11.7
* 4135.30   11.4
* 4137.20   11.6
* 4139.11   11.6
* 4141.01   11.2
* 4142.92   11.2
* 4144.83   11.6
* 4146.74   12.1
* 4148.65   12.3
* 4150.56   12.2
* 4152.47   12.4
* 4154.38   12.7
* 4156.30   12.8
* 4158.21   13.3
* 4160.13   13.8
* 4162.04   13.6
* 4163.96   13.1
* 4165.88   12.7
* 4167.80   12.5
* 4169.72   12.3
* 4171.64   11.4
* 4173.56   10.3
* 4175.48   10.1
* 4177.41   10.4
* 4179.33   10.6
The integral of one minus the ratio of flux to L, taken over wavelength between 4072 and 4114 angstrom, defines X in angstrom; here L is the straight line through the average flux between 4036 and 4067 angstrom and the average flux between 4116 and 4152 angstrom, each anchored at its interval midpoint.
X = 1.99 angstrom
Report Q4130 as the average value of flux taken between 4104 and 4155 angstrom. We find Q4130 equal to 11.7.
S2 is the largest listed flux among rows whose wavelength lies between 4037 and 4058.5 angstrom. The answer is 12.9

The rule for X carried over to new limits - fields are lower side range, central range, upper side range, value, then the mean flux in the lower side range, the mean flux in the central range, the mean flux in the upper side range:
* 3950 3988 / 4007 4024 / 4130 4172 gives -4.1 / 9.65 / 12.8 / 12.3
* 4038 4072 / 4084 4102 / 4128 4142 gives 1.1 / 11.8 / 11.1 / 11.8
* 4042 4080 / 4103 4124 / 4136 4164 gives 1.5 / 11.8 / 11.2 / 12.3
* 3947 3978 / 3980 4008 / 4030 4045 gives -3.0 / 9.28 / 11.6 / 12.2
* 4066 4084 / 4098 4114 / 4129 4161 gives 2.2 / 12.1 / 10.5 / 12.1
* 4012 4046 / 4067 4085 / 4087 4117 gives -1.2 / 12.5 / 12.2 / 10.8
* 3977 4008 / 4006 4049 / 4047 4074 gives -2.7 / 11.4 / 12.3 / 11.7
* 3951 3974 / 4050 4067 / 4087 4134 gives -1.7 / 9.1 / 11.6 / 11.2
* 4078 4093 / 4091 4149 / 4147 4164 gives 6.0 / 12.2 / 11.2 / 12.9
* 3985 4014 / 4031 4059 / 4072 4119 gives -0.8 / 11.8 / 11.9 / 11.3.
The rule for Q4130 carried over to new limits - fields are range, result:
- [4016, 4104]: 11.8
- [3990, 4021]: 12.2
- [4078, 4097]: 11.7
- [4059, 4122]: 11.4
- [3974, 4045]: 11.9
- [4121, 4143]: 11.9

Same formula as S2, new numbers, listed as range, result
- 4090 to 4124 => 12.4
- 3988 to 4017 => 13.8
